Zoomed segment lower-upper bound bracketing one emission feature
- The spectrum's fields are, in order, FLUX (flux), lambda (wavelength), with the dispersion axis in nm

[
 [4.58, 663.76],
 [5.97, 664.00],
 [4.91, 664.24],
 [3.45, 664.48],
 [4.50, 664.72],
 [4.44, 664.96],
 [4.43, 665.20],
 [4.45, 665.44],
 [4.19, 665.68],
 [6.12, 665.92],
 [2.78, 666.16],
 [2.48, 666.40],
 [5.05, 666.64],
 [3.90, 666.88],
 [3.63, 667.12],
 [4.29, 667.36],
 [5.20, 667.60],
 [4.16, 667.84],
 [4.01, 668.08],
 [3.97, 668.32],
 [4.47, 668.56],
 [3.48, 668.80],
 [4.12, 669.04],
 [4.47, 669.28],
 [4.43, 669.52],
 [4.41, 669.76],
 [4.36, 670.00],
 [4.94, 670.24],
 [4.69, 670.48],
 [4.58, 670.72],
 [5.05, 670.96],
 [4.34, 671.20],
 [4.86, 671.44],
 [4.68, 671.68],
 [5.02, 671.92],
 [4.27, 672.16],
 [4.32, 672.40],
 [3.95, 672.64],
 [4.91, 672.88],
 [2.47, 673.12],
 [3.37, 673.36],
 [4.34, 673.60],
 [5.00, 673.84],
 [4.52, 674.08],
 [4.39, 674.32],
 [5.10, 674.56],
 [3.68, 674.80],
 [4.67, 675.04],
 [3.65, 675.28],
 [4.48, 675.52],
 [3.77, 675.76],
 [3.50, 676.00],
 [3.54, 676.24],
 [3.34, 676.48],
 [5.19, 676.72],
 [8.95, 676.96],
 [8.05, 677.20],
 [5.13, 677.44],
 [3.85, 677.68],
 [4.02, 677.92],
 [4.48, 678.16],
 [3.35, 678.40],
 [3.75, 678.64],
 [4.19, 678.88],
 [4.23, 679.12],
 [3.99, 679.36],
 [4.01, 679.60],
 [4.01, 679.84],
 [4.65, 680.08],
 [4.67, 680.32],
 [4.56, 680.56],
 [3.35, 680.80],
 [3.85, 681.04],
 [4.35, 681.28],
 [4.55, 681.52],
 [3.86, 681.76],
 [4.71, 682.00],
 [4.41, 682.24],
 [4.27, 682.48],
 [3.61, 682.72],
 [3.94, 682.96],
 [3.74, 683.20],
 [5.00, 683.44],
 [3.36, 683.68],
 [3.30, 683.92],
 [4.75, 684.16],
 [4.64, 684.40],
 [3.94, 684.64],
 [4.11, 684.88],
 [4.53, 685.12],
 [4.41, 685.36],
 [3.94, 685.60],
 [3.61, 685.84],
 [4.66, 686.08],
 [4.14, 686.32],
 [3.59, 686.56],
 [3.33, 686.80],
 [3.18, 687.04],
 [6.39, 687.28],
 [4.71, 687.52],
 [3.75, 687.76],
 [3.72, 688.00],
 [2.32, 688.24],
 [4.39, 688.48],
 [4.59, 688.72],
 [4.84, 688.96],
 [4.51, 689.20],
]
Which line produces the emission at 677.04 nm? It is H-beta 4861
